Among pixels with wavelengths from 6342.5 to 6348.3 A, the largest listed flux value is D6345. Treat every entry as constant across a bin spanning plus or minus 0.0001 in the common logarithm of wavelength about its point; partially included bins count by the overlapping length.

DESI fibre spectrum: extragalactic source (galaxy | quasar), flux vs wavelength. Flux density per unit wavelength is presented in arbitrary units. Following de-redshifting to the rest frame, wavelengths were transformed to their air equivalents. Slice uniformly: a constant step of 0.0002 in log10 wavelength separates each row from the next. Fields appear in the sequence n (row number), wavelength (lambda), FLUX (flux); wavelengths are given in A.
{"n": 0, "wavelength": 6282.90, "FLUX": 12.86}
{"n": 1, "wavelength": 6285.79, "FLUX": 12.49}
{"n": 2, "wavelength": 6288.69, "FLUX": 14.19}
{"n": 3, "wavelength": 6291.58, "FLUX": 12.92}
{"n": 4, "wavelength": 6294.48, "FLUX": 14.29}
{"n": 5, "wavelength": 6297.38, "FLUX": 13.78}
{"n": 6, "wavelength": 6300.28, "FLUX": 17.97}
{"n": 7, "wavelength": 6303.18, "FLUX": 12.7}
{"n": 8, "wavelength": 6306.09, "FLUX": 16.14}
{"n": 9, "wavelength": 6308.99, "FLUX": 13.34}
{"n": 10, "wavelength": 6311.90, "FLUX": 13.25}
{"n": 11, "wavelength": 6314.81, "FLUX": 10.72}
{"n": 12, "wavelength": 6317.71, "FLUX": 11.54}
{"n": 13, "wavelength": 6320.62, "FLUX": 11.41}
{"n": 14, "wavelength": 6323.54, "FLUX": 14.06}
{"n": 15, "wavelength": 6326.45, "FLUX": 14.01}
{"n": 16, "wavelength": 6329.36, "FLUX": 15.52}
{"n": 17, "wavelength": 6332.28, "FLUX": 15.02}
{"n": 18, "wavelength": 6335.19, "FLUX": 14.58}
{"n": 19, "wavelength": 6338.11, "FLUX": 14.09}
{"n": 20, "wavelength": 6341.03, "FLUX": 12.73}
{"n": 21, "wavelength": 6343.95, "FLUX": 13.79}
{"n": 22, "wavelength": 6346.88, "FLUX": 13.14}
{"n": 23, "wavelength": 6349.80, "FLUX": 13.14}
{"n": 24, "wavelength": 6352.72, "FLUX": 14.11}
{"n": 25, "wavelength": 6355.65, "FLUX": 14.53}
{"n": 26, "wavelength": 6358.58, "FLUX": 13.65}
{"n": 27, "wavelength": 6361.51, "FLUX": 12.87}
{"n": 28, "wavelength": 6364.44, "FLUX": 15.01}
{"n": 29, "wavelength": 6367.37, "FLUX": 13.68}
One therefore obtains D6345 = 13.79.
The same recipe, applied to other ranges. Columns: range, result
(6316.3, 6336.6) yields 15.52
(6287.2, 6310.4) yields 17.97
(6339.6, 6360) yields 14.53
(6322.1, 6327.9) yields 14.06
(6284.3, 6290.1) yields 14.19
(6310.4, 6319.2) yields 13.25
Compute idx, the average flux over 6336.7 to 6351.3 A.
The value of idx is 13.4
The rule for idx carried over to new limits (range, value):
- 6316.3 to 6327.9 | 12.8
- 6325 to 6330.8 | 14.8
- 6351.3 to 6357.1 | 14.3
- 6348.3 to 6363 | 13.7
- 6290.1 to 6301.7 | 14.7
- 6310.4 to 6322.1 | 11.7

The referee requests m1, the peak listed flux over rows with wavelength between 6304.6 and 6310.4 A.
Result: 16.14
